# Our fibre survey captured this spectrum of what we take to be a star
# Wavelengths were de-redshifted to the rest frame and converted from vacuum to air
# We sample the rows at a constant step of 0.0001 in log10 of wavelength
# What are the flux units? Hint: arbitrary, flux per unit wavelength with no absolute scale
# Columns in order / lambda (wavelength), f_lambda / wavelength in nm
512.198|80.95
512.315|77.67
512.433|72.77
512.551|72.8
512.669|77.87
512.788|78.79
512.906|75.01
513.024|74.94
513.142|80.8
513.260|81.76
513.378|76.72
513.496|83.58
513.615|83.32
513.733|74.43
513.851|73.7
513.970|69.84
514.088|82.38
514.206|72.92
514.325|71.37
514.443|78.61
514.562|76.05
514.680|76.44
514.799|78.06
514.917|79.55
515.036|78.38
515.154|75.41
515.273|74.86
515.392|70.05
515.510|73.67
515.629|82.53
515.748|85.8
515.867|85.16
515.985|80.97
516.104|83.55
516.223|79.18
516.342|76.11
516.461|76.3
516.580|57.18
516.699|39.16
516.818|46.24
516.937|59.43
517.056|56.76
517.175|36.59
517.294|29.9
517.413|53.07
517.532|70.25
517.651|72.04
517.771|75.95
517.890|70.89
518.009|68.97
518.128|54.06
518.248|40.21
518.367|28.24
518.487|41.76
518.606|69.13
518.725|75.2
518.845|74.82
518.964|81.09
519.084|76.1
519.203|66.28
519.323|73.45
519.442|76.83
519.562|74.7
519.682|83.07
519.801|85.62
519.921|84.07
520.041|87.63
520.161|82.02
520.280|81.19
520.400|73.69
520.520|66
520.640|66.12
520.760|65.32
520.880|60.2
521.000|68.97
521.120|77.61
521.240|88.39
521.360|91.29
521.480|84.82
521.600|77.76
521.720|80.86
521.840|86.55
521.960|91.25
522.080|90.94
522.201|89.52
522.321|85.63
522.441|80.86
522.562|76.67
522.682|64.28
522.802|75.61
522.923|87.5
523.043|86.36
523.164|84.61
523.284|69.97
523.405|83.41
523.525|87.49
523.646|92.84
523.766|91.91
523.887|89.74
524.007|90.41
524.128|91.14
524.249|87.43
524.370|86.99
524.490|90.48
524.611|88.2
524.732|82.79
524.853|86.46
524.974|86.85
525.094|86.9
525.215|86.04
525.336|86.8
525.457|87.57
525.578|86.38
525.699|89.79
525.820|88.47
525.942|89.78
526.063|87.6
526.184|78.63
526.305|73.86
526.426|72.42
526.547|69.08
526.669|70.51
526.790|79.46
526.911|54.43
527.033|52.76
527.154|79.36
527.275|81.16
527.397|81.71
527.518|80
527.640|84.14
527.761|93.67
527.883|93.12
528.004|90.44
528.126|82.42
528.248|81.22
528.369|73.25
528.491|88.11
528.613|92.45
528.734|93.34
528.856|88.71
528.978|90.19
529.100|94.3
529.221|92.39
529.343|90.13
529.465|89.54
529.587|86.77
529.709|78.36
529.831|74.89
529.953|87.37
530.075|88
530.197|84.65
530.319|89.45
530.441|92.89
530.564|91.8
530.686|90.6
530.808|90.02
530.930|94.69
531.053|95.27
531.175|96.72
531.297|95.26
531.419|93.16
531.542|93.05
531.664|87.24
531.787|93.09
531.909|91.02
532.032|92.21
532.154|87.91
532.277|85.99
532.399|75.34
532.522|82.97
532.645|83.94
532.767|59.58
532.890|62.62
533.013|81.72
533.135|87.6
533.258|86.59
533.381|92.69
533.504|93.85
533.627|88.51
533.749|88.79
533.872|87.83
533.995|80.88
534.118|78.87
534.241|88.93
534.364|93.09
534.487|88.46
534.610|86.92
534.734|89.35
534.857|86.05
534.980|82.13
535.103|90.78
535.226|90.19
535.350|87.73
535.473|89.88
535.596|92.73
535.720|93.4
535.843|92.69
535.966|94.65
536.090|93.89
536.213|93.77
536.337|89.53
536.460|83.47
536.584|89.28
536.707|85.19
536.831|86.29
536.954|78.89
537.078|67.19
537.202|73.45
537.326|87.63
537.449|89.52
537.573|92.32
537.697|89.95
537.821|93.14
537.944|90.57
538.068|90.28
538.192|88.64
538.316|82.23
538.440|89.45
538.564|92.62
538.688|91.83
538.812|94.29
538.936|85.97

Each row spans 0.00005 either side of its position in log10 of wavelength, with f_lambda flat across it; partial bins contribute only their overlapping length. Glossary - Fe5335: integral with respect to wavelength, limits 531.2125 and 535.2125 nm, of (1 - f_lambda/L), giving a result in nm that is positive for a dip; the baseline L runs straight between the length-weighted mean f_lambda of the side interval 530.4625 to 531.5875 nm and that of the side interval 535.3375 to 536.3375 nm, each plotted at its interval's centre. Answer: 0.29 nm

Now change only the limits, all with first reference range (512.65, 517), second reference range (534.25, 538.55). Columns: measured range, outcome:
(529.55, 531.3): -0.09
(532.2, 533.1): 0.10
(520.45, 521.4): 0.07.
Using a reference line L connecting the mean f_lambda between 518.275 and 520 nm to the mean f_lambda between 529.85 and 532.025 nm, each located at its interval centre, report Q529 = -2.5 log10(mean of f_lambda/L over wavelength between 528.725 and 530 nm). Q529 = 0.01 mag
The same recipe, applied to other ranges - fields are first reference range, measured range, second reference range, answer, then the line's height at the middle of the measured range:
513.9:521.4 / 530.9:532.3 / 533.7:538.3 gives -0.11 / 83.5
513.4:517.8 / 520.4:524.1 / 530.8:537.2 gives -0.06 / 76.7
